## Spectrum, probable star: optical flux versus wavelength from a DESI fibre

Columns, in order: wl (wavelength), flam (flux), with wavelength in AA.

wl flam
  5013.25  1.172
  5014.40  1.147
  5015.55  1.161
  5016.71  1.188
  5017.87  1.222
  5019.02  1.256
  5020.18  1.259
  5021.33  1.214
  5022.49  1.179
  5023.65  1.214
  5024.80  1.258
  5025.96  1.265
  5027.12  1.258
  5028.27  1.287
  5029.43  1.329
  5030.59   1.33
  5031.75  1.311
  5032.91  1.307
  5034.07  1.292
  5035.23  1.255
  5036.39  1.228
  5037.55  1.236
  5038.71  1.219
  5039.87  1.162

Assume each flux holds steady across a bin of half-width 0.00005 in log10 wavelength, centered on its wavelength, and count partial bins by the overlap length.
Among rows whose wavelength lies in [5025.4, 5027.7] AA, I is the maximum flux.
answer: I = 1.265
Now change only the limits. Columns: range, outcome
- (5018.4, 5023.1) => 1.259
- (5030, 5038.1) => 1.33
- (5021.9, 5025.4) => 1.258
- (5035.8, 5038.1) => 1.236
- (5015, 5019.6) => 1.256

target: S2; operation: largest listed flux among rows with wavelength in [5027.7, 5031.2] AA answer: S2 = 1.33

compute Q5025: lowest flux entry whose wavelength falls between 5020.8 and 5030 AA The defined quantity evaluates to 1.179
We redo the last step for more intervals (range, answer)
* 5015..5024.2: 1.161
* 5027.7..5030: 1.287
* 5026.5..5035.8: 1.255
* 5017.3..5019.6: 1.222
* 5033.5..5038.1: 1.228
